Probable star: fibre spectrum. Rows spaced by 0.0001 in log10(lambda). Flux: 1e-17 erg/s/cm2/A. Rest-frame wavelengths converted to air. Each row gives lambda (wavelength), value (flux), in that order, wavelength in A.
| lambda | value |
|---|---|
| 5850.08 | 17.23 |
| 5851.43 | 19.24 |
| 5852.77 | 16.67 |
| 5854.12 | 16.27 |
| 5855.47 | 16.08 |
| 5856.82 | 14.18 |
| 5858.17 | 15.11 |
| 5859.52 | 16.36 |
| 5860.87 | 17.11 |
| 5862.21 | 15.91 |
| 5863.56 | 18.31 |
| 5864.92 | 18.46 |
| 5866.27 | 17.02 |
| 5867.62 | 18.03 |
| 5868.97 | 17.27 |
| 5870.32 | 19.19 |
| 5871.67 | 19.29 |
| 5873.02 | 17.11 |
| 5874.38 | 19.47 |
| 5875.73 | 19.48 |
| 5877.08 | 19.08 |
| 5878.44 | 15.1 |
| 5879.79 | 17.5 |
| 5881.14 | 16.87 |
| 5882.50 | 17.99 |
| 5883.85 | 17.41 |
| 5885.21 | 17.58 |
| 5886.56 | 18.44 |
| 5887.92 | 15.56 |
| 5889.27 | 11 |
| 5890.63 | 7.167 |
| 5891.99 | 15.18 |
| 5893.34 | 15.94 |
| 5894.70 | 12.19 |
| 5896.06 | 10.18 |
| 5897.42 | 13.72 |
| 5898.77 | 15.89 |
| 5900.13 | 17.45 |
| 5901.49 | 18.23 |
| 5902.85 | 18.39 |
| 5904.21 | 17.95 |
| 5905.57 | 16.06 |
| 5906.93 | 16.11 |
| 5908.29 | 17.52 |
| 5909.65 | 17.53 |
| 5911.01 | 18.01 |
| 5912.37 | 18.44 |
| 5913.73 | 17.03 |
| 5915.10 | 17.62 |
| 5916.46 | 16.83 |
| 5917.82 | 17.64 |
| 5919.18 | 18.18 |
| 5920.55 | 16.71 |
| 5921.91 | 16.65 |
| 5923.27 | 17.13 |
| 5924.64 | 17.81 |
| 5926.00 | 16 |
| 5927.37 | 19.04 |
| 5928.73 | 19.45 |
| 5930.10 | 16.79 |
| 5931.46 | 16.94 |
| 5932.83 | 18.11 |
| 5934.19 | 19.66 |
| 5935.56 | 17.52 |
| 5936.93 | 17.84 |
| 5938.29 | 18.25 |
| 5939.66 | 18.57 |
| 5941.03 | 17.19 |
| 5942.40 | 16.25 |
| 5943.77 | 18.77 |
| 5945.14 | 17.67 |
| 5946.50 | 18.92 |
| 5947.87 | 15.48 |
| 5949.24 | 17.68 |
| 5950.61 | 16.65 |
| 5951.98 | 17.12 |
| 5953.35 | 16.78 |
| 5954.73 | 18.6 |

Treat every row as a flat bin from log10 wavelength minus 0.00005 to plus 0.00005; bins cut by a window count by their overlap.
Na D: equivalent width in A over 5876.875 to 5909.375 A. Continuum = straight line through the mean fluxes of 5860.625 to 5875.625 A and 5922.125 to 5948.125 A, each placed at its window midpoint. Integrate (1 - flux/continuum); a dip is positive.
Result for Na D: 4.0 A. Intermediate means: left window 18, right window 17.8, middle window 15.7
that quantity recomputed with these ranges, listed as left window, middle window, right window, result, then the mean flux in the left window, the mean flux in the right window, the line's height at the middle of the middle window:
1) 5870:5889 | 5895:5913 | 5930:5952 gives 1.2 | 17.7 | 17.7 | 17.7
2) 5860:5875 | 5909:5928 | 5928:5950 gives 0.4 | 17.9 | 17.8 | 17.8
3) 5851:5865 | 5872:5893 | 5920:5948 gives 0.7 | 16.6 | 17.7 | 16.9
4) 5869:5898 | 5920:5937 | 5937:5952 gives -0.5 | 16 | 17.5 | 17.1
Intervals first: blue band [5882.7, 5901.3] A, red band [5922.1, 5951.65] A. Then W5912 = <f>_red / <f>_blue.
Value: 1.21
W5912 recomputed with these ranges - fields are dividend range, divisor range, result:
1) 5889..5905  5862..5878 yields 0.80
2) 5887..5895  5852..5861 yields 0.82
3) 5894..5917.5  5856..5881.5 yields 0.94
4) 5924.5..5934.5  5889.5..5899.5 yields 1.40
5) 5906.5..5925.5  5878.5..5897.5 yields 1.17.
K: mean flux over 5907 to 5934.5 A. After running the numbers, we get 17.6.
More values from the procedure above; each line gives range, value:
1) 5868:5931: 16.8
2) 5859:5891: 17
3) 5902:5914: 17.5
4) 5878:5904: 15.4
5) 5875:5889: 17.3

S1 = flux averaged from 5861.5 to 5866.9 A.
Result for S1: 17.4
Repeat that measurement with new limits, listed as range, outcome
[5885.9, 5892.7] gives 13.5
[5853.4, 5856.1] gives 16.2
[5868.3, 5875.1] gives 18.5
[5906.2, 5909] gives 16.8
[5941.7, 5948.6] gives 17.4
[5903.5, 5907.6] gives 16.7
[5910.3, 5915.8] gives 17.8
